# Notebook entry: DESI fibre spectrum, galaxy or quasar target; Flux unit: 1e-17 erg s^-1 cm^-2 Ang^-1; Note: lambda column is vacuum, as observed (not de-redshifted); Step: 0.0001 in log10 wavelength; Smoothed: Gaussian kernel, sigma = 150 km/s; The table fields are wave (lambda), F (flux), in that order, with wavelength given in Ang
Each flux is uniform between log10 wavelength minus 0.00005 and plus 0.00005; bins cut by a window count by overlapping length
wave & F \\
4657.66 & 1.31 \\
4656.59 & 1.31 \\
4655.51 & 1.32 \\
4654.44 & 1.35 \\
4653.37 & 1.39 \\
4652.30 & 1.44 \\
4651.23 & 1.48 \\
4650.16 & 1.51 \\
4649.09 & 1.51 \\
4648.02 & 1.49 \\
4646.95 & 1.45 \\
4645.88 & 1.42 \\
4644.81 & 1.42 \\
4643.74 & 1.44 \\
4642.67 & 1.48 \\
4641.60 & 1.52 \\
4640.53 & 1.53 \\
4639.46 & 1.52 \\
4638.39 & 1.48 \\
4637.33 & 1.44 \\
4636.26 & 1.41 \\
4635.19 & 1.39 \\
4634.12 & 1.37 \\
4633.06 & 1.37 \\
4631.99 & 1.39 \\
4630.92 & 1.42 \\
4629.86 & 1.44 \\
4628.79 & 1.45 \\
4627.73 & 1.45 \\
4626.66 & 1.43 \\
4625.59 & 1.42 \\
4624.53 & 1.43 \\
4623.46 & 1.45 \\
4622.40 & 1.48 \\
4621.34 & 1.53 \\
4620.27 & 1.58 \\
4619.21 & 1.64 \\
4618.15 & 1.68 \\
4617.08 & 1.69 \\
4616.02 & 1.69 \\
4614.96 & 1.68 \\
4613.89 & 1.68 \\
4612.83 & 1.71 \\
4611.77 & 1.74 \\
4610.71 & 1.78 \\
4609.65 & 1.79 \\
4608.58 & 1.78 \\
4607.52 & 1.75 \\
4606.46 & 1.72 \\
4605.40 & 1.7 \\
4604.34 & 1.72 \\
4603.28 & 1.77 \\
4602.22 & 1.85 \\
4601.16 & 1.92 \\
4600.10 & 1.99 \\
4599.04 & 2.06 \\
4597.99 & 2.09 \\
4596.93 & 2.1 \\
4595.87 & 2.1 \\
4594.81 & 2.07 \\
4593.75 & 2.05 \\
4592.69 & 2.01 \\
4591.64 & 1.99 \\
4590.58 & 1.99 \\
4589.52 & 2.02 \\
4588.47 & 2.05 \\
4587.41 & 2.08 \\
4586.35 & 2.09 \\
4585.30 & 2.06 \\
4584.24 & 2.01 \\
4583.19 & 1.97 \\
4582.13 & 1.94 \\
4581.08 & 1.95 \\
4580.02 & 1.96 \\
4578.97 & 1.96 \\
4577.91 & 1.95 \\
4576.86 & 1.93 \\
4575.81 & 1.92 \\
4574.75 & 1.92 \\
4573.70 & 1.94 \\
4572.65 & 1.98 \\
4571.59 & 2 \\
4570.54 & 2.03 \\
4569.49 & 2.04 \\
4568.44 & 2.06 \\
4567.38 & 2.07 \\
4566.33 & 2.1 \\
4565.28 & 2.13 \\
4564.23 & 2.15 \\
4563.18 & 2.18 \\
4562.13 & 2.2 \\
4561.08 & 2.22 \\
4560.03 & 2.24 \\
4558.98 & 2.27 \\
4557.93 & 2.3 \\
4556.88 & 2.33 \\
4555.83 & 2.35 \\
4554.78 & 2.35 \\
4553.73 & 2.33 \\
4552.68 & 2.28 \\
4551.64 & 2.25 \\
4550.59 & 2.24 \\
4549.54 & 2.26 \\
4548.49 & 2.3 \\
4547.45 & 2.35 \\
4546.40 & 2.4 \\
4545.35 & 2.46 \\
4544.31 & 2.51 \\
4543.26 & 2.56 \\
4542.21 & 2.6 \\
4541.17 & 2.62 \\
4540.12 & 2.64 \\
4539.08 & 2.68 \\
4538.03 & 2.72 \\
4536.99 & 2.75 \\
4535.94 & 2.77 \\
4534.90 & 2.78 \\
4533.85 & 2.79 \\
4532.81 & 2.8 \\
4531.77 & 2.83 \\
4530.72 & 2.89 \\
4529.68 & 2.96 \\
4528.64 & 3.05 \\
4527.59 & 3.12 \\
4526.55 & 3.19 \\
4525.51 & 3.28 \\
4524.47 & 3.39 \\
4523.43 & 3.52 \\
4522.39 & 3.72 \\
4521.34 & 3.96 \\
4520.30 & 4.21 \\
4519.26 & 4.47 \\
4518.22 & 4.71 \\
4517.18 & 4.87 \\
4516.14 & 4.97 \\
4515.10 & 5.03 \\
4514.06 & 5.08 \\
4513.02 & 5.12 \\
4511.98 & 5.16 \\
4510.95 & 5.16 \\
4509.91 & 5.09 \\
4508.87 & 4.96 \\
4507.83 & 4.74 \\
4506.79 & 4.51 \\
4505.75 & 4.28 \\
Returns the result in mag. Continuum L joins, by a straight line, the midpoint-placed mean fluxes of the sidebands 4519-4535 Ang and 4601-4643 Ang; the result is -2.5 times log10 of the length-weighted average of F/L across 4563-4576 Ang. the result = 0.24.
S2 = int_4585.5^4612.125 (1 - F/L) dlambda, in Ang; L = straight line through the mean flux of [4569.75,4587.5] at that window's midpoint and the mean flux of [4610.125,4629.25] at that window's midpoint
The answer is -2.1 Ang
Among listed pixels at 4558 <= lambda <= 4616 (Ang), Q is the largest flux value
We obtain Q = 2.27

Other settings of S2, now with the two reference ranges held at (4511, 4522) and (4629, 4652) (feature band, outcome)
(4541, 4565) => 9.2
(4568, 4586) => 6.7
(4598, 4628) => 6.8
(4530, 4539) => 3.1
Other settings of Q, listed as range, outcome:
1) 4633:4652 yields 1.53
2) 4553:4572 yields 2.35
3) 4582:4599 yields 2.1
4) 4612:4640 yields 1.71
